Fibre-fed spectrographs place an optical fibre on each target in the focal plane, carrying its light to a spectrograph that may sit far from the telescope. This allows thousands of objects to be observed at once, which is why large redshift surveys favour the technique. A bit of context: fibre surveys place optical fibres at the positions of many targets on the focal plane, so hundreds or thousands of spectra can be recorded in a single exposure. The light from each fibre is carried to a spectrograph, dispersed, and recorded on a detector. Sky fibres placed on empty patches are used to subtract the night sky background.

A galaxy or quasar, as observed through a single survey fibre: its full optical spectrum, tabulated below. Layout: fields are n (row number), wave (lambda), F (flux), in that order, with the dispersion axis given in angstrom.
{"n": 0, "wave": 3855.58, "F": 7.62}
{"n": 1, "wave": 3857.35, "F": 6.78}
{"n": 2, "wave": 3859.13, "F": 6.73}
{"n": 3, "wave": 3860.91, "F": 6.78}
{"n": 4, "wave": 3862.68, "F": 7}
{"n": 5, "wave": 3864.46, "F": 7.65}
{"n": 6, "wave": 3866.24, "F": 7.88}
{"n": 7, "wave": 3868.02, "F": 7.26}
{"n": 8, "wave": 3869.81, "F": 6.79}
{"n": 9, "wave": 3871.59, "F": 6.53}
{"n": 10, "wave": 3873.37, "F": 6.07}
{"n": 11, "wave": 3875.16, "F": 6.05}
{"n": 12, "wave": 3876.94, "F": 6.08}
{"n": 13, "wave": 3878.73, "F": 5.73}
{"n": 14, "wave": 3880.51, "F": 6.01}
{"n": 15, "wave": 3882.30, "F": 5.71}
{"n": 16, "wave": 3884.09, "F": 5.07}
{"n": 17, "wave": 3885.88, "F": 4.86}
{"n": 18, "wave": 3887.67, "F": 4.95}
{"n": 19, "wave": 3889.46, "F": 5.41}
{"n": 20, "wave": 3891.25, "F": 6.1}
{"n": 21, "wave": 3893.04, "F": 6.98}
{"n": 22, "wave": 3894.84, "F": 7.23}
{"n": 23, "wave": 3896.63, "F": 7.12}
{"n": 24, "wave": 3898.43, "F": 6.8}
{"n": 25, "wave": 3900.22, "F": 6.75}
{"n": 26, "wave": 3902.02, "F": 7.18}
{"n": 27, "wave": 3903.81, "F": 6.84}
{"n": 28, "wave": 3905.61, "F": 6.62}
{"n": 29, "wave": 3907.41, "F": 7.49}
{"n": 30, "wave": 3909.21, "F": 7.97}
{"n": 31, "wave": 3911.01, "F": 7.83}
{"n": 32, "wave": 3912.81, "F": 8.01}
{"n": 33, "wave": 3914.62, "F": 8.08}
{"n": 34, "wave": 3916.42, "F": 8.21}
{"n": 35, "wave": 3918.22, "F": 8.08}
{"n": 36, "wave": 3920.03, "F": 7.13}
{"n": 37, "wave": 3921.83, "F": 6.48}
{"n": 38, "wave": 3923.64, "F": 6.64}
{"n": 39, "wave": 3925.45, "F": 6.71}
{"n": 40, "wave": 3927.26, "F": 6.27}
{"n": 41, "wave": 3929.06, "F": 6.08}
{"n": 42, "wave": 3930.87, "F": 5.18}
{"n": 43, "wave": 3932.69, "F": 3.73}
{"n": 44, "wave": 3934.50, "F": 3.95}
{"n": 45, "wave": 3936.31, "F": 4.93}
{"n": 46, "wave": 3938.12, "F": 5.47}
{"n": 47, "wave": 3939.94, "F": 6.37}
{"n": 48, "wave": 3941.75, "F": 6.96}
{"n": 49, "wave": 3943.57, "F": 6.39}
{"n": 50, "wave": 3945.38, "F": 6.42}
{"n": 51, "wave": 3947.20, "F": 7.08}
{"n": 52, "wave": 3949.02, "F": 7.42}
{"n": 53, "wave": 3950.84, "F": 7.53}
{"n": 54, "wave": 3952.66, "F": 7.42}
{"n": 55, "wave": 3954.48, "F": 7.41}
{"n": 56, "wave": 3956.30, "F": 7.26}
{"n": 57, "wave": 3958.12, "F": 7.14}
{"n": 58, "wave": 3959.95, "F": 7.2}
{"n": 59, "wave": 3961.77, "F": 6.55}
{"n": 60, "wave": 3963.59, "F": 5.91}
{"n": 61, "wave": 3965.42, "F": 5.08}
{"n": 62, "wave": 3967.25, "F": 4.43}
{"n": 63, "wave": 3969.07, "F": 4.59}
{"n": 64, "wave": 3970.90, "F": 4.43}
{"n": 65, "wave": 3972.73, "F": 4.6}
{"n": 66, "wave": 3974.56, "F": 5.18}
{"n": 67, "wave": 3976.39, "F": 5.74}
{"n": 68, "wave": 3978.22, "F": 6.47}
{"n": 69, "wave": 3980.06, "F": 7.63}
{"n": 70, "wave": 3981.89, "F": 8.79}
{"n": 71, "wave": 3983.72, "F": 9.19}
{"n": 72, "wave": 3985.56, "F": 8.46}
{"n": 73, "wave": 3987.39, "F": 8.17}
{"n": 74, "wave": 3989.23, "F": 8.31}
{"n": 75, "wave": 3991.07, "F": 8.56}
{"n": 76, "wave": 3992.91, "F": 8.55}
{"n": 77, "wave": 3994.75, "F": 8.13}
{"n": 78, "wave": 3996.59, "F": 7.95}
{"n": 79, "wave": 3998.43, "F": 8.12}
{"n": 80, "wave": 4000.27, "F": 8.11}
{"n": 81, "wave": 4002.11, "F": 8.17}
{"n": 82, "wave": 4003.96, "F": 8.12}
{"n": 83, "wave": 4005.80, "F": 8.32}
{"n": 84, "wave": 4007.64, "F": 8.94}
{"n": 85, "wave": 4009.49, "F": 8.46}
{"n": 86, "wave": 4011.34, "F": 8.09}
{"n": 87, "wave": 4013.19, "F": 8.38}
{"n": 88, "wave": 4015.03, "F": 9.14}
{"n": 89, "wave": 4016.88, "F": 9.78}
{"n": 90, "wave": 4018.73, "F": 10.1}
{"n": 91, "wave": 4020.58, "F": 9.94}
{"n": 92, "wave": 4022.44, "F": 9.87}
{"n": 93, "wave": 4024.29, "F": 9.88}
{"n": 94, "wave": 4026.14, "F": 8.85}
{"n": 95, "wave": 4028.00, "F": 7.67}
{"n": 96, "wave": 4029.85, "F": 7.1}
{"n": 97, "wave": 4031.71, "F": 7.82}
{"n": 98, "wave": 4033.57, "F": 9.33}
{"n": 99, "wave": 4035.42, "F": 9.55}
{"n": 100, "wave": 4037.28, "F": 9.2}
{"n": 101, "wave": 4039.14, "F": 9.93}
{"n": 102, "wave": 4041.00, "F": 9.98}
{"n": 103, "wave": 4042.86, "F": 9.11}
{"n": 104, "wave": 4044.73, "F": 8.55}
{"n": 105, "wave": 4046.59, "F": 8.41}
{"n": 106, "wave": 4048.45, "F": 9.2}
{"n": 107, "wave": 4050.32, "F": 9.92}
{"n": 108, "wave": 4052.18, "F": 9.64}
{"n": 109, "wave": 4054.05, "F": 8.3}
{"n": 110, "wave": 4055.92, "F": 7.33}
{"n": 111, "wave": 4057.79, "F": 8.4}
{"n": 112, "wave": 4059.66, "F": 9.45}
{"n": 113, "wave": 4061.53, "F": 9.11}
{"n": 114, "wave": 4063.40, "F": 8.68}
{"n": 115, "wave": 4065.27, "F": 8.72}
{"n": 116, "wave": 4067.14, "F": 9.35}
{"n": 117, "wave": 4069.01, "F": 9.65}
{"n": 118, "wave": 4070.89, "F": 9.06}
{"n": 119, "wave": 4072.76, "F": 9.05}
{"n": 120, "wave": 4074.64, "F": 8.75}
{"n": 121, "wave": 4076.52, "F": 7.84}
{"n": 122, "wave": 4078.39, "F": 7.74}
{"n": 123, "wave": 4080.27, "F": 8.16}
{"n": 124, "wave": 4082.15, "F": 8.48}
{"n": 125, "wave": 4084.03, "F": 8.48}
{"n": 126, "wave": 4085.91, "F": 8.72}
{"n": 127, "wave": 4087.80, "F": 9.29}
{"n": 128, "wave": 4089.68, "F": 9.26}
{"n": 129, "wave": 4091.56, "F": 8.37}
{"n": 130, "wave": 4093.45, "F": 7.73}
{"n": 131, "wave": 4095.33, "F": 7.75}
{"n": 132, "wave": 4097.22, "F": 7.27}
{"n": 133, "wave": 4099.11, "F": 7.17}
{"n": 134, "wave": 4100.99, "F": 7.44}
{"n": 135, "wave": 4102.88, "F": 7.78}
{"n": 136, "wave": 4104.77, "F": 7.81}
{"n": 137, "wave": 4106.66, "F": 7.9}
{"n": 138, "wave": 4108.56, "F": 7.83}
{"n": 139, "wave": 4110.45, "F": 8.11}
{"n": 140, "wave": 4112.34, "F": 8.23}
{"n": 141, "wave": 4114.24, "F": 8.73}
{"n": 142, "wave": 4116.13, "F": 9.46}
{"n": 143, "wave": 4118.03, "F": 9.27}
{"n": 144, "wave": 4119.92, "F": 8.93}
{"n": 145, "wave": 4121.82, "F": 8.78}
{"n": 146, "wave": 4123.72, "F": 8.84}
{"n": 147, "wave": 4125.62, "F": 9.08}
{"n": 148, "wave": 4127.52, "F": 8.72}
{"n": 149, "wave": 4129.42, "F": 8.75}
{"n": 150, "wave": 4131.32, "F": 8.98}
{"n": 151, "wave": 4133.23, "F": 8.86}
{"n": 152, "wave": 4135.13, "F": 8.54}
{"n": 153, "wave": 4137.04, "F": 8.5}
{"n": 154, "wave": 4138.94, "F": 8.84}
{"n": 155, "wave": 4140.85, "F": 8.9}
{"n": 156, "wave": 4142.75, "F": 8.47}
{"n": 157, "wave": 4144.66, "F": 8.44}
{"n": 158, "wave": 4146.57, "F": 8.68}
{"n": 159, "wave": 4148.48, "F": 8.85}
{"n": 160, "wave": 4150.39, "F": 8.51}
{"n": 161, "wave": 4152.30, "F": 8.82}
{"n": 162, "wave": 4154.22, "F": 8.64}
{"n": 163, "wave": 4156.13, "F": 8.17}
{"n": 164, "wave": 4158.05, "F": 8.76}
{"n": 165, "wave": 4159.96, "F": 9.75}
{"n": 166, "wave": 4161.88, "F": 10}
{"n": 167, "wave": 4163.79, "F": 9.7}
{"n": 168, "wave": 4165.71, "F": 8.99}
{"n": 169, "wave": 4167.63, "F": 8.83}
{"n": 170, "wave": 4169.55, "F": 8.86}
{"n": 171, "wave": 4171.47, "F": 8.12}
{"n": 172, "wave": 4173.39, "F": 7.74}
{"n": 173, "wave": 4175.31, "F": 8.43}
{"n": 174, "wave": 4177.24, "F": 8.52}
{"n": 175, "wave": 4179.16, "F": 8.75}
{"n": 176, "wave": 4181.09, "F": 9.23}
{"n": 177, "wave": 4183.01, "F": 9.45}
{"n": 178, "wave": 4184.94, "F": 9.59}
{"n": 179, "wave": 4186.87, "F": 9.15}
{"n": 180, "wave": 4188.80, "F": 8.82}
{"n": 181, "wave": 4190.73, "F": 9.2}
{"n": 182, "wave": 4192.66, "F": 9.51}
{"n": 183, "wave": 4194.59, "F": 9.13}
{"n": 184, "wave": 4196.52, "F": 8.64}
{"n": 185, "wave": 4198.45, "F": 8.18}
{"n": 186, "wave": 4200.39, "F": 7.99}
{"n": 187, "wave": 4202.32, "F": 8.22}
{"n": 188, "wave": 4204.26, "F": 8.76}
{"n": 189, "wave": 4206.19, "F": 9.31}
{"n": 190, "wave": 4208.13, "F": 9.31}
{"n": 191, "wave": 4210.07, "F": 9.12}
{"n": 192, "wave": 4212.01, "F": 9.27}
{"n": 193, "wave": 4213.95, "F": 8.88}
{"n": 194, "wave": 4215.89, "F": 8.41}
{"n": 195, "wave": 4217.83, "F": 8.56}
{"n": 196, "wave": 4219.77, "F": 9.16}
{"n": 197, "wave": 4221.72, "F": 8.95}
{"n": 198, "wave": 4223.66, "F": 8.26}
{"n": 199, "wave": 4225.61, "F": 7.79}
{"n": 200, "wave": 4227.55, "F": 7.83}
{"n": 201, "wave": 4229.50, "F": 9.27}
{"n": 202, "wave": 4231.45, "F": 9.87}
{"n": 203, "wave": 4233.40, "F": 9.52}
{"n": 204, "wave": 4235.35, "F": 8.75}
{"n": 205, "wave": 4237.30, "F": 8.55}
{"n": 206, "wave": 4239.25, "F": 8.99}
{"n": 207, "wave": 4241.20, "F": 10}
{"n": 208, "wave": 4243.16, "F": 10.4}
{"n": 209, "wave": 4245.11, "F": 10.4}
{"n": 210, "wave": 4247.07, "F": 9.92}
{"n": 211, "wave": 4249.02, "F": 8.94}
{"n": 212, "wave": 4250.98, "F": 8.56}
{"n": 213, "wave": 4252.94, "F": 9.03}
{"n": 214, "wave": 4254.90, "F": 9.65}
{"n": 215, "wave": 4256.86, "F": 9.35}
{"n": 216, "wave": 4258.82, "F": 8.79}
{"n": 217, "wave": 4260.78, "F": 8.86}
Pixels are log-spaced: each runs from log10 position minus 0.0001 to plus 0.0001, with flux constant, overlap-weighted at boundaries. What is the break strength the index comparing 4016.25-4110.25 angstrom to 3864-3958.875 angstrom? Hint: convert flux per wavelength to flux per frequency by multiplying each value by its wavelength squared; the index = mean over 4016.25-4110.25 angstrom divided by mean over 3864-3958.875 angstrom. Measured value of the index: 1.4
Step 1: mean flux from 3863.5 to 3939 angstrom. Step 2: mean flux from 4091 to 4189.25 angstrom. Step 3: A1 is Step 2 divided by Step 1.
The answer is 1.33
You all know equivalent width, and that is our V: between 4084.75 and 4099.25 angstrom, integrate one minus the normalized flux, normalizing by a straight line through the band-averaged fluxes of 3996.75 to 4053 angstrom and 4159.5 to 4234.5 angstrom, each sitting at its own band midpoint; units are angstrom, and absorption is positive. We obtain 1.1 angstrom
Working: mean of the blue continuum 8.91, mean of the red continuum 8.89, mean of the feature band 8.25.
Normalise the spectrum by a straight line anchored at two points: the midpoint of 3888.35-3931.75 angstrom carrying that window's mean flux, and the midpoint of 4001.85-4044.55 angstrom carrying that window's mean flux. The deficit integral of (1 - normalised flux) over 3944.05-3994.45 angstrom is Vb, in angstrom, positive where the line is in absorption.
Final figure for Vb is 7.07 angstrom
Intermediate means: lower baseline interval 6.96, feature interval 6.88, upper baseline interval 8.95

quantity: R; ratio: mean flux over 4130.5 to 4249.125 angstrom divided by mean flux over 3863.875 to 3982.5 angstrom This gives 1.4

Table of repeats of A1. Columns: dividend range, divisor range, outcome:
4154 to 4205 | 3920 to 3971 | 1.44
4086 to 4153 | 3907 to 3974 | 1.32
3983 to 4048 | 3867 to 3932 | 1.32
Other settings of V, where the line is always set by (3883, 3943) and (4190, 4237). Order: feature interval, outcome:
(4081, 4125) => -2.1 angstrom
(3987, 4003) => -2.5 angstrom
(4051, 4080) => -4.1 angstrom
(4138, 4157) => -0.8 angstrom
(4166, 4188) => -0.7 angstrom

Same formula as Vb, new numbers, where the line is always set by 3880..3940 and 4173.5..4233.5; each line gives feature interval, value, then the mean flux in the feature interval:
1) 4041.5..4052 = -2.2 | 9.12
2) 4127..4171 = -2.3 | 8.84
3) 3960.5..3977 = 4.1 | 5.2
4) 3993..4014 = -3.1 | 8.26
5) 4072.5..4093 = -1.8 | 8.52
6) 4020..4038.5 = -3.8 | 8.92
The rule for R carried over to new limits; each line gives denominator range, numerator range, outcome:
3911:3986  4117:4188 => 1.36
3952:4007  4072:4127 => 1.17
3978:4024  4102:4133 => 1.00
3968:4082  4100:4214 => 1.04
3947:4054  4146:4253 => 1.12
